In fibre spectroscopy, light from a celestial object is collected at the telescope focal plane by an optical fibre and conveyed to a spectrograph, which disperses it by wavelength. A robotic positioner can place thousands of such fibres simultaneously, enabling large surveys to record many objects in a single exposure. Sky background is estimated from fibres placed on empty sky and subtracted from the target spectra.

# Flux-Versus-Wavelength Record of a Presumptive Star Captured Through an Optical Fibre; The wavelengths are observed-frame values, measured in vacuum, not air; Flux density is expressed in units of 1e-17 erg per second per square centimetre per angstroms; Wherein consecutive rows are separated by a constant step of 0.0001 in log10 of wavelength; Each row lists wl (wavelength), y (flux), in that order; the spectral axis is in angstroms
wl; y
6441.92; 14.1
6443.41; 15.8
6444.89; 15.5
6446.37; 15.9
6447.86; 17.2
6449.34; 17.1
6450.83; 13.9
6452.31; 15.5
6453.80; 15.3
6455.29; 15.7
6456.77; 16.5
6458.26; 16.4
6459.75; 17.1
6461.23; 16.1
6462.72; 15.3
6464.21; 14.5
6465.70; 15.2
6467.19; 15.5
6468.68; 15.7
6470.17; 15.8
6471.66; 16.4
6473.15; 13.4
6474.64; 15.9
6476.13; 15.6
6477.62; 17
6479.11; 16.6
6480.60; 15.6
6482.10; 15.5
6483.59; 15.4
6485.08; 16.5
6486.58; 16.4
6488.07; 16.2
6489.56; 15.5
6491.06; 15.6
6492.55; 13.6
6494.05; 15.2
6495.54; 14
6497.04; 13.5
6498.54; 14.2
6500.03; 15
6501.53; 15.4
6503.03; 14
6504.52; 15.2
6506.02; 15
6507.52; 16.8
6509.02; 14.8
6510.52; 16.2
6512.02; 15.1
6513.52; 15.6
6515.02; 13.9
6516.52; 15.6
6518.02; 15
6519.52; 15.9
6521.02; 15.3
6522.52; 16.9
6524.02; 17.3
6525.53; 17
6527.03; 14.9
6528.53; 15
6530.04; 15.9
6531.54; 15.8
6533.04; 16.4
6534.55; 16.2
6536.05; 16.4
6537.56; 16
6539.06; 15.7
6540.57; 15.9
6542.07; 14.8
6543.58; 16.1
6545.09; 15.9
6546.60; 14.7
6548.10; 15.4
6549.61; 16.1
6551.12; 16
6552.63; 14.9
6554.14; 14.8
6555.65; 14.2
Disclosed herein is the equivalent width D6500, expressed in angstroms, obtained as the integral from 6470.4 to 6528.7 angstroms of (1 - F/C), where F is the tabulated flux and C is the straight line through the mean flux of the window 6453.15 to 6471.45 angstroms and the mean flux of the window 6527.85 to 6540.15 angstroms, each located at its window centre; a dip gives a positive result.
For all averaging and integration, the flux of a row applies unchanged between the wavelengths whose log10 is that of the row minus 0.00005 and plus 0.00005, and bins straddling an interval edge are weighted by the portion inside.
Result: 1.5 angstroms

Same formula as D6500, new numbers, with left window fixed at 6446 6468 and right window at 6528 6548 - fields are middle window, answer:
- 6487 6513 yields 1.2 angstroms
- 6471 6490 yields -0.1 angstroms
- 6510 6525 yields 0.1 angstroms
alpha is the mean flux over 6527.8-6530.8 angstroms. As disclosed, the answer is 15.4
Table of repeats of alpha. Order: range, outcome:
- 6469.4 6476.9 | 15.4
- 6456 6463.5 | 16.3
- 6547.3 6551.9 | 15.8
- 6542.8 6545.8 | 16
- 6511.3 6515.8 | 14.9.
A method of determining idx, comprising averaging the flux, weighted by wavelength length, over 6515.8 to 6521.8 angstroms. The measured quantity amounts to 15.5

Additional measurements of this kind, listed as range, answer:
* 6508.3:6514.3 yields 15.4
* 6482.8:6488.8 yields 16.1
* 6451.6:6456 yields 15.5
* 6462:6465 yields 14.9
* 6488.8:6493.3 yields 14.9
